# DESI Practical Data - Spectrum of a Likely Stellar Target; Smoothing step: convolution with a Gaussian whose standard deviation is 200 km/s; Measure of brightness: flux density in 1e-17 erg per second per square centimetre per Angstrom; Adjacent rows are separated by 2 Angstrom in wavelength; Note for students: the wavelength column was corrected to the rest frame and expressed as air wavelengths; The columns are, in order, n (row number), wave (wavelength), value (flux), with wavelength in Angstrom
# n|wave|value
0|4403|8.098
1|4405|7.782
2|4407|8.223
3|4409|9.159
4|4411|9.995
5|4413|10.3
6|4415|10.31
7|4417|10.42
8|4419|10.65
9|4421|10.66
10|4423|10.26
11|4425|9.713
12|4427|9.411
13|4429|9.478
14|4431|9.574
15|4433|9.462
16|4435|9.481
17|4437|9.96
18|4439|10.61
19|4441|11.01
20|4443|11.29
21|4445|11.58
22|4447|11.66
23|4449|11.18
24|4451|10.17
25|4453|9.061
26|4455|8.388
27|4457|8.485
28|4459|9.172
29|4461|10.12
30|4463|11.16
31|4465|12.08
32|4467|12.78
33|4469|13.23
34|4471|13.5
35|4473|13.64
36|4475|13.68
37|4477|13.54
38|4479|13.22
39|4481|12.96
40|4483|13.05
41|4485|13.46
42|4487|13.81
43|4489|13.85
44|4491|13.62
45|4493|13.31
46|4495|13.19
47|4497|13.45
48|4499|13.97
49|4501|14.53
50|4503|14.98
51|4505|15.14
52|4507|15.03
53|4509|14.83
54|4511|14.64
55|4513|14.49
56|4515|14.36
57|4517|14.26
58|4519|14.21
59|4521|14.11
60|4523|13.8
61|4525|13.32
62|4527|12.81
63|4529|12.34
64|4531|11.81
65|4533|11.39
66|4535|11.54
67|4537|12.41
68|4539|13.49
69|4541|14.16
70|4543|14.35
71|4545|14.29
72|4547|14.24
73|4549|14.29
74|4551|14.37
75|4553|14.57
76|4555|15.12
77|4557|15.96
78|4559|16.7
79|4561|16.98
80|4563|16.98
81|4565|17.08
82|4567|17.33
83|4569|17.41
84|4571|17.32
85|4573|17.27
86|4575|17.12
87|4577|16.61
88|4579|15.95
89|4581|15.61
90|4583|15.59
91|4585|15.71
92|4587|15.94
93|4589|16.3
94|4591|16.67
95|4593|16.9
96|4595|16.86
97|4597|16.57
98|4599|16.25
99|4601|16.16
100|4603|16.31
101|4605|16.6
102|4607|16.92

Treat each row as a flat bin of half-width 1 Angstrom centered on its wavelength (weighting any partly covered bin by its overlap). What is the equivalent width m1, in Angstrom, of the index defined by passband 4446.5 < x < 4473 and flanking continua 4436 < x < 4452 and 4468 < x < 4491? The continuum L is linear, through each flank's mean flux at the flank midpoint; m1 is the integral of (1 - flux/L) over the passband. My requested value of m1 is 2.5 Angstrom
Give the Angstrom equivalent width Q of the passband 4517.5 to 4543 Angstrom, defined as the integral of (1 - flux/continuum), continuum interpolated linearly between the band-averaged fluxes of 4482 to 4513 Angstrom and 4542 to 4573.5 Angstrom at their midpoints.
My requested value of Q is 3.4 Angstrom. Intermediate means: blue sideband 14.1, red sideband 15.9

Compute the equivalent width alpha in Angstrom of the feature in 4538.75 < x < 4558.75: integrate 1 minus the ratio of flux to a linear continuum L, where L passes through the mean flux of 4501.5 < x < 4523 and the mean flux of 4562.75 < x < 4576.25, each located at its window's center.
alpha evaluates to 2.0 Angstrom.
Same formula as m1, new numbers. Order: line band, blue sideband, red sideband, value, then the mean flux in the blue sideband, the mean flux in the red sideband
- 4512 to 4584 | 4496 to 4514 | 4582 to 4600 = 2.97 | 14.6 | 16.3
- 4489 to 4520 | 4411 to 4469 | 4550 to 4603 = -2.52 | 10.3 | 16.4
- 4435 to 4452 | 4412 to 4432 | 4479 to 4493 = 0.54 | 10.1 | 13.4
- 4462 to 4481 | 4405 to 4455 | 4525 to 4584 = -2.06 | 10.1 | 15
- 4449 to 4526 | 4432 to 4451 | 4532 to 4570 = -3.20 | 10.7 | 14.9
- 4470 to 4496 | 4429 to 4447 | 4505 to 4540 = -3.03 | 10.4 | 13.5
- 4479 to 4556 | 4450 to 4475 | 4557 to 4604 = -1.13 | 11.1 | 16.6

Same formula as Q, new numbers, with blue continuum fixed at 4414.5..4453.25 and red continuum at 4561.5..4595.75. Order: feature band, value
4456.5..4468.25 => 0.8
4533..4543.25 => 1.3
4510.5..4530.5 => 0.4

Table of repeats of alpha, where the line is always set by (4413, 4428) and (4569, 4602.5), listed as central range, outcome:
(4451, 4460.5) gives 2.1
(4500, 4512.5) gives -1.3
